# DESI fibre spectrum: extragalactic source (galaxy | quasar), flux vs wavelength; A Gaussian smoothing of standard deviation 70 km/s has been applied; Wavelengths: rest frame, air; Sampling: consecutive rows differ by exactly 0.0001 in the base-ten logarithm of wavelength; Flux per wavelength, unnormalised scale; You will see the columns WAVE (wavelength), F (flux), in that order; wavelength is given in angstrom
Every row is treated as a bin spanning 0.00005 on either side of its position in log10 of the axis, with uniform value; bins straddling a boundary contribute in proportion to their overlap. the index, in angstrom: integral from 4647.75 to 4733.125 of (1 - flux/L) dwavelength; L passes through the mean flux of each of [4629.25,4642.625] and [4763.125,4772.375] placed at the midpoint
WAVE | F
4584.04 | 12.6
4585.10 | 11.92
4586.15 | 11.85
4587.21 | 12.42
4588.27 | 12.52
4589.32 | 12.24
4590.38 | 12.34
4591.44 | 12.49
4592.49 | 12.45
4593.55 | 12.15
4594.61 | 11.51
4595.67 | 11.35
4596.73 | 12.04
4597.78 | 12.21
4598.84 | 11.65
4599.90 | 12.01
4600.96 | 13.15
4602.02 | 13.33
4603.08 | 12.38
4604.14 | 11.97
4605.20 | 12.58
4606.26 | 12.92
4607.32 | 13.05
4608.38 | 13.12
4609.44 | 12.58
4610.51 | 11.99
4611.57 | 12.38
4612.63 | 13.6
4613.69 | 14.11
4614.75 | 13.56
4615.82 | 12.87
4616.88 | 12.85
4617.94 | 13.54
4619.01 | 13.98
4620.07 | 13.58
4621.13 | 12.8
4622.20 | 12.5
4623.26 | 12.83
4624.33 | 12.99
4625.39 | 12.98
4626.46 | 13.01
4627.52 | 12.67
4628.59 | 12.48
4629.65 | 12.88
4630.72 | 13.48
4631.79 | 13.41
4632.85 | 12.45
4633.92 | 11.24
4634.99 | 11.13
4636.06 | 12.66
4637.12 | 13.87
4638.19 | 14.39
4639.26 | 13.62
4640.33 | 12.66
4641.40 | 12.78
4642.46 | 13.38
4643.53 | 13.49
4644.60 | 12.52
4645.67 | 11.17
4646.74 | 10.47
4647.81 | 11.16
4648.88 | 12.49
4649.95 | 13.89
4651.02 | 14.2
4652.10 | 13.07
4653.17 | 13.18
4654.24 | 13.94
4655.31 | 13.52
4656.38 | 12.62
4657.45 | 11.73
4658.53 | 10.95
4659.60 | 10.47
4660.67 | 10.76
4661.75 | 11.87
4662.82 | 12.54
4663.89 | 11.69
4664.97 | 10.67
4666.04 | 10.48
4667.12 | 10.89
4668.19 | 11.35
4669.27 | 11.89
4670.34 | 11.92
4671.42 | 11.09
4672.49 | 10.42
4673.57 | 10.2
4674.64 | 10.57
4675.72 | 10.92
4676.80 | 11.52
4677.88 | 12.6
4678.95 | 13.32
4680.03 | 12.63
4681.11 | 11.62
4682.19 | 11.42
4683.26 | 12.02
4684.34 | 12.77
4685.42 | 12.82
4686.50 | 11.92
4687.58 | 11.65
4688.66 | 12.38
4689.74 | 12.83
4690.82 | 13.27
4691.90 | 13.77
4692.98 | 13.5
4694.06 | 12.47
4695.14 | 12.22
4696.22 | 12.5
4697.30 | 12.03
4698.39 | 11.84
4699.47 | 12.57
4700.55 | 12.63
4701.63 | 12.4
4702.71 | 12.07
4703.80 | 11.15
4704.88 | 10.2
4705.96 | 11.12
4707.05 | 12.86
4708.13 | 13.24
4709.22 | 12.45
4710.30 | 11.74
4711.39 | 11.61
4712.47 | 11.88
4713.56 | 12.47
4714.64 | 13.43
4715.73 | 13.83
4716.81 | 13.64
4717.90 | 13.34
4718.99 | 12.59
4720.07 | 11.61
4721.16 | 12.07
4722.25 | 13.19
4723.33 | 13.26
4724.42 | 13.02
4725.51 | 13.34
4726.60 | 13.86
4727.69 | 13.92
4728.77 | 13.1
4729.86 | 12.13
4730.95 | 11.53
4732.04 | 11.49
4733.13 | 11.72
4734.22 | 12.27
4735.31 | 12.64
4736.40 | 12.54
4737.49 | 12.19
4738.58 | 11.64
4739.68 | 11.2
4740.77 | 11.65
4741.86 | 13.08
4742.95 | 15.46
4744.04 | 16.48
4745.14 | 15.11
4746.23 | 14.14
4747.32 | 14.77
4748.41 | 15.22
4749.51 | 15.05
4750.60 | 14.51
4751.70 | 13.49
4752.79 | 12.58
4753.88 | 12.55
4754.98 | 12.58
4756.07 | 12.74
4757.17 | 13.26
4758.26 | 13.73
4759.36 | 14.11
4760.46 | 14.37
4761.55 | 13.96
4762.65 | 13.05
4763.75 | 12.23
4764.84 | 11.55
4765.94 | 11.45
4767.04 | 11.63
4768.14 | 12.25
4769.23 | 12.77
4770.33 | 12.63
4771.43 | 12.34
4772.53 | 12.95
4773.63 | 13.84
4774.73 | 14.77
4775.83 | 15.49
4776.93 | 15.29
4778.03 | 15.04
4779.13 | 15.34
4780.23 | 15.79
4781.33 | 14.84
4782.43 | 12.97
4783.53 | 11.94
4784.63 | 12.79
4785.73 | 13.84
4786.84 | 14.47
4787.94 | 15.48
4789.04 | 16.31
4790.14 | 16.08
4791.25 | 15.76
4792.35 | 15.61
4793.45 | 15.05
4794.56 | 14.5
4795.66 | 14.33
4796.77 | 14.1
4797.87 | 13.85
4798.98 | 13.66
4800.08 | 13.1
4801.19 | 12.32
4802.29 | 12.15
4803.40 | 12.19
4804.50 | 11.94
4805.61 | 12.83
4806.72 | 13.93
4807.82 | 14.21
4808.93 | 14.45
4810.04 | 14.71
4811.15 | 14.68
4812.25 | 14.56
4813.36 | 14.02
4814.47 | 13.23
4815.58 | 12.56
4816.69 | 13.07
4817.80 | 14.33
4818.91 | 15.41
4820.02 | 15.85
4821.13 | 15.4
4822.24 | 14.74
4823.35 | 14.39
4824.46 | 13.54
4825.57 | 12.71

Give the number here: 2.3 angstrom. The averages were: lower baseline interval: 12.9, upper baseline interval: 12.1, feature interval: 12.2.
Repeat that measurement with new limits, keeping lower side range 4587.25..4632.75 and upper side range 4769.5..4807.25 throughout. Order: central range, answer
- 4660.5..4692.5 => 3.4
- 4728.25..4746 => 1.1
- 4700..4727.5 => 1.9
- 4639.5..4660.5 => 0.8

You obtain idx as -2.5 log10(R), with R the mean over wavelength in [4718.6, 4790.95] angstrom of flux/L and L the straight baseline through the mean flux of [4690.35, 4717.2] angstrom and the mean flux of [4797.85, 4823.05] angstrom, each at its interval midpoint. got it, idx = -0.03 mag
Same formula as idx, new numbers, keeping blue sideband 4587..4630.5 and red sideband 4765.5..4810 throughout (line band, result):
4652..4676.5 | 0.13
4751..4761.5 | 0.03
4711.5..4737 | 0.06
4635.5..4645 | -0.03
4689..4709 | 0.08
